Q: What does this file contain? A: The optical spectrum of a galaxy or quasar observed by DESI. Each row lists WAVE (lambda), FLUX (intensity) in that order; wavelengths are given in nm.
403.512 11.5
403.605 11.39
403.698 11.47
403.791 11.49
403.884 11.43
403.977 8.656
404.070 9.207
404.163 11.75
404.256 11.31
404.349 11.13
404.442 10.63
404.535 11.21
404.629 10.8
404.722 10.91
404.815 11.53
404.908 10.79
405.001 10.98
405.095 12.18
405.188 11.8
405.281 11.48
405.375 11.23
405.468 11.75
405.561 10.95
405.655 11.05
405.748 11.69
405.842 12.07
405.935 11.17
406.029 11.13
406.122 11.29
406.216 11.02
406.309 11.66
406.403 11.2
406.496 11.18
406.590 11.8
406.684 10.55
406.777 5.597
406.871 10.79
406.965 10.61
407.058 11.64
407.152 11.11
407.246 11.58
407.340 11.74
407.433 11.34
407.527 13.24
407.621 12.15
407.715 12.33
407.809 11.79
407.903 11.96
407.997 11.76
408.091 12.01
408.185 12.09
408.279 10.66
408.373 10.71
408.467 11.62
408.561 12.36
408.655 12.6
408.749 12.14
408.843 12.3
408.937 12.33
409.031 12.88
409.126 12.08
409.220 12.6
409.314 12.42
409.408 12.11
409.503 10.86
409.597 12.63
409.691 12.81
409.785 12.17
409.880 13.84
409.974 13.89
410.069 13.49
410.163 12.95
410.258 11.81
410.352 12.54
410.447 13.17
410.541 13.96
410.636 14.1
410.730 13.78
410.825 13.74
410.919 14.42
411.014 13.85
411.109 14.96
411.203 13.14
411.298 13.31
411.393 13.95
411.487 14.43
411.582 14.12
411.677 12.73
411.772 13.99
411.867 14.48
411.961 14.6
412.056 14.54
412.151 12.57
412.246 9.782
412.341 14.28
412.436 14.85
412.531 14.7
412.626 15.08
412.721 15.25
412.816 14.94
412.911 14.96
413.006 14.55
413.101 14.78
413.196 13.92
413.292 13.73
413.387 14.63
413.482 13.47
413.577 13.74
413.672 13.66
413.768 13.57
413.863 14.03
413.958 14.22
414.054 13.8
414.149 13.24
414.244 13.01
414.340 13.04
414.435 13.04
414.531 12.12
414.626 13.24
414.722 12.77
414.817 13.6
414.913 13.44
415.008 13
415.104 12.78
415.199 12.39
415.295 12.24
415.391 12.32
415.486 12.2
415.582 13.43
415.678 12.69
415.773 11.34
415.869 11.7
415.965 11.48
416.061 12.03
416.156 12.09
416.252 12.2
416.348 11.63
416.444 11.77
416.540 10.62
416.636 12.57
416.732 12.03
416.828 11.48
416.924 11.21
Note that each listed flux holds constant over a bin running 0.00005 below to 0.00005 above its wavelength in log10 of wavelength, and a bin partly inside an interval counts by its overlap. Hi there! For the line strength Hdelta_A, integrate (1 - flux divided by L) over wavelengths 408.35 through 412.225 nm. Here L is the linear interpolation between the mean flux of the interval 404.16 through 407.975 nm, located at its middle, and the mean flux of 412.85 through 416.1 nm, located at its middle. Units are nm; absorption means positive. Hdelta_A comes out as -0.27 nm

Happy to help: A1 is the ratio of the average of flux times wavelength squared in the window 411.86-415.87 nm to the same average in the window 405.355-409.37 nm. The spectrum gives 1.2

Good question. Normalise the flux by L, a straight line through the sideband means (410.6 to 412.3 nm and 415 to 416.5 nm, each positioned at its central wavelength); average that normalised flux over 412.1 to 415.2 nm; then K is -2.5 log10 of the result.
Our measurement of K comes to -0.061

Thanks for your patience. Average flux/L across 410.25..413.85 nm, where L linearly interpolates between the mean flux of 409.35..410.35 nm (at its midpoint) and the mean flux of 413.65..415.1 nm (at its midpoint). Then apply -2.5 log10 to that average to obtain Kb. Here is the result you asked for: -0.08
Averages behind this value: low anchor 12.6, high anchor 13.3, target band 13.9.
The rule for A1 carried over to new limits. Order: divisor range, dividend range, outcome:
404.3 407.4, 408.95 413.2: 1.25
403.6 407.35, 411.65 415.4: 1.29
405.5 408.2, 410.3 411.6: 1.24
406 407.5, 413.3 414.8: 1.28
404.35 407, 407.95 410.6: 1.14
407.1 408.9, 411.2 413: 1.20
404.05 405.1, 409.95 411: 1.25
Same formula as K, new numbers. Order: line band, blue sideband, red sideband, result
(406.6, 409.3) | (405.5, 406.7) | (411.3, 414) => 0.04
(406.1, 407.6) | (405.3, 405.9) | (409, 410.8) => 0.08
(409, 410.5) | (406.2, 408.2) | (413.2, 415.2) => -0.05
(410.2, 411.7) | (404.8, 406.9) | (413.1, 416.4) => -0.12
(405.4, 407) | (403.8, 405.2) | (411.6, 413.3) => 0.07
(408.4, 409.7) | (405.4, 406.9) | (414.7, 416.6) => -0.08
